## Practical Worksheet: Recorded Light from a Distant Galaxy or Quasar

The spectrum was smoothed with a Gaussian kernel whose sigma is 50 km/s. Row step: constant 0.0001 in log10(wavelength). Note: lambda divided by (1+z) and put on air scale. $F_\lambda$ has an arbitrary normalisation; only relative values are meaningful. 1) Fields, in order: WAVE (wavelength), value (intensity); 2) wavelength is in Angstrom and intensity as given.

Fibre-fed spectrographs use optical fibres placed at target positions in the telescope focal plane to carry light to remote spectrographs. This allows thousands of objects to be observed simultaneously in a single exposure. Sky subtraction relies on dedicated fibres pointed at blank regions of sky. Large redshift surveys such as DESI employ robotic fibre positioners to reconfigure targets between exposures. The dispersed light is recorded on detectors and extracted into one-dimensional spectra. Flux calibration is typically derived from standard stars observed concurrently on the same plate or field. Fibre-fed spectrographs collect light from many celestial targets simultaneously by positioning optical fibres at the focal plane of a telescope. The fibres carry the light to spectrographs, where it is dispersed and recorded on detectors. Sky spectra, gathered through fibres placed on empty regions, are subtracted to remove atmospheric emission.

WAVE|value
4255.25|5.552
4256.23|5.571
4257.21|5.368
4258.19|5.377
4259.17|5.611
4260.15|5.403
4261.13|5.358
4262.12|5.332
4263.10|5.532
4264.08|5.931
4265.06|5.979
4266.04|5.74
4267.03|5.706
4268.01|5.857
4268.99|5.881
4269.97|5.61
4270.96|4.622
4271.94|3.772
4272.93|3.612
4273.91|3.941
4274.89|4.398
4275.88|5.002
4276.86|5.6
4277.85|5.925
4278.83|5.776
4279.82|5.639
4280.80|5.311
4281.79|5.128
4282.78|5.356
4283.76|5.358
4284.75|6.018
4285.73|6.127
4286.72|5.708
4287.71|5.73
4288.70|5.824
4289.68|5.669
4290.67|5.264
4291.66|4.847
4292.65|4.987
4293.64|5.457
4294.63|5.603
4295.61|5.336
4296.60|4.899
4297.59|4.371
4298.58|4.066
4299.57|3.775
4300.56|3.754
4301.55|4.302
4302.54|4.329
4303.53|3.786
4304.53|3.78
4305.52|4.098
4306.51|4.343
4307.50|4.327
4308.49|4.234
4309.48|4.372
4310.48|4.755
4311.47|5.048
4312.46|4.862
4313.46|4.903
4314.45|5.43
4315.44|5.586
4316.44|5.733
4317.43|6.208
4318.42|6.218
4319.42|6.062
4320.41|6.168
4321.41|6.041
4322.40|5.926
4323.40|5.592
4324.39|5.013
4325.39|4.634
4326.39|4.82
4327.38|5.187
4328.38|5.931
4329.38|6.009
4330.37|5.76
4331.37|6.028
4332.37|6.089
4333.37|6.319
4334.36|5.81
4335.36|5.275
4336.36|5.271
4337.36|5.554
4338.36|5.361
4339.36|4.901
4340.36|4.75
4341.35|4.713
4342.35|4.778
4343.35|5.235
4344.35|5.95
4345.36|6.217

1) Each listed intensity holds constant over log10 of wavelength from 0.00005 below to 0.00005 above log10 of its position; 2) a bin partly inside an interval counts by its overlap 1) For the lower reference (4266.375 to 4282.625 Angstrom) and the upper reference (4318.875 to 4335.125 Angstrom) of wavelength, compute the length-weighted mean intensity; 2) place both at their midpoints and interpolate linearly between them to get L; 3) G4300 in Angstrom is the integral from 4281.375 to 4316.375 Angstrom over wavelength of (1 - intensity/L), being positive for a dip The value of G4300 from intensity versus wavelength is 3.1 Angstrom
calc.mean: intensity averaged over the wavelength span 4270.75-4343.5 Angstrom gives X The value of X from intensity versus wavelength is 5.14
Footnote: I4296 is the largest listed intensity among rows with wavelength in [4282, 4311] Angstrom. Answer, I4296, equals 6.127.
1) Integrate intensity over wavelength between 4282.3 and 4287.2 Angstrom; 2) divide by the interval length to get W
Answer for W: 5.72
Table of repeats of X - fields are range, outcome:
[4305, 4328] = 5.2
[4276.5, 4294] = 5.54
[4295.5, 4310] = 4.22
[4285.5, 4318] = 4.89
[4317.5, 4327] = 5.63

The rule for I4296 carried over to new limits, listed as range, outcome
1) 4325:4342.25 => 6.319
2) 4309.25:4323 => 6.218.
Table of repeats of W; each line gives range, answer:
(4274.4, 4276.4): 4.72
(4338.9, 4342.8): 4.79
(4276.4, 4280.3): 5.73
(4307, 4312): 4.55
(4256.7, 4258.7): 5.38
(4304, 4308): 4.13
